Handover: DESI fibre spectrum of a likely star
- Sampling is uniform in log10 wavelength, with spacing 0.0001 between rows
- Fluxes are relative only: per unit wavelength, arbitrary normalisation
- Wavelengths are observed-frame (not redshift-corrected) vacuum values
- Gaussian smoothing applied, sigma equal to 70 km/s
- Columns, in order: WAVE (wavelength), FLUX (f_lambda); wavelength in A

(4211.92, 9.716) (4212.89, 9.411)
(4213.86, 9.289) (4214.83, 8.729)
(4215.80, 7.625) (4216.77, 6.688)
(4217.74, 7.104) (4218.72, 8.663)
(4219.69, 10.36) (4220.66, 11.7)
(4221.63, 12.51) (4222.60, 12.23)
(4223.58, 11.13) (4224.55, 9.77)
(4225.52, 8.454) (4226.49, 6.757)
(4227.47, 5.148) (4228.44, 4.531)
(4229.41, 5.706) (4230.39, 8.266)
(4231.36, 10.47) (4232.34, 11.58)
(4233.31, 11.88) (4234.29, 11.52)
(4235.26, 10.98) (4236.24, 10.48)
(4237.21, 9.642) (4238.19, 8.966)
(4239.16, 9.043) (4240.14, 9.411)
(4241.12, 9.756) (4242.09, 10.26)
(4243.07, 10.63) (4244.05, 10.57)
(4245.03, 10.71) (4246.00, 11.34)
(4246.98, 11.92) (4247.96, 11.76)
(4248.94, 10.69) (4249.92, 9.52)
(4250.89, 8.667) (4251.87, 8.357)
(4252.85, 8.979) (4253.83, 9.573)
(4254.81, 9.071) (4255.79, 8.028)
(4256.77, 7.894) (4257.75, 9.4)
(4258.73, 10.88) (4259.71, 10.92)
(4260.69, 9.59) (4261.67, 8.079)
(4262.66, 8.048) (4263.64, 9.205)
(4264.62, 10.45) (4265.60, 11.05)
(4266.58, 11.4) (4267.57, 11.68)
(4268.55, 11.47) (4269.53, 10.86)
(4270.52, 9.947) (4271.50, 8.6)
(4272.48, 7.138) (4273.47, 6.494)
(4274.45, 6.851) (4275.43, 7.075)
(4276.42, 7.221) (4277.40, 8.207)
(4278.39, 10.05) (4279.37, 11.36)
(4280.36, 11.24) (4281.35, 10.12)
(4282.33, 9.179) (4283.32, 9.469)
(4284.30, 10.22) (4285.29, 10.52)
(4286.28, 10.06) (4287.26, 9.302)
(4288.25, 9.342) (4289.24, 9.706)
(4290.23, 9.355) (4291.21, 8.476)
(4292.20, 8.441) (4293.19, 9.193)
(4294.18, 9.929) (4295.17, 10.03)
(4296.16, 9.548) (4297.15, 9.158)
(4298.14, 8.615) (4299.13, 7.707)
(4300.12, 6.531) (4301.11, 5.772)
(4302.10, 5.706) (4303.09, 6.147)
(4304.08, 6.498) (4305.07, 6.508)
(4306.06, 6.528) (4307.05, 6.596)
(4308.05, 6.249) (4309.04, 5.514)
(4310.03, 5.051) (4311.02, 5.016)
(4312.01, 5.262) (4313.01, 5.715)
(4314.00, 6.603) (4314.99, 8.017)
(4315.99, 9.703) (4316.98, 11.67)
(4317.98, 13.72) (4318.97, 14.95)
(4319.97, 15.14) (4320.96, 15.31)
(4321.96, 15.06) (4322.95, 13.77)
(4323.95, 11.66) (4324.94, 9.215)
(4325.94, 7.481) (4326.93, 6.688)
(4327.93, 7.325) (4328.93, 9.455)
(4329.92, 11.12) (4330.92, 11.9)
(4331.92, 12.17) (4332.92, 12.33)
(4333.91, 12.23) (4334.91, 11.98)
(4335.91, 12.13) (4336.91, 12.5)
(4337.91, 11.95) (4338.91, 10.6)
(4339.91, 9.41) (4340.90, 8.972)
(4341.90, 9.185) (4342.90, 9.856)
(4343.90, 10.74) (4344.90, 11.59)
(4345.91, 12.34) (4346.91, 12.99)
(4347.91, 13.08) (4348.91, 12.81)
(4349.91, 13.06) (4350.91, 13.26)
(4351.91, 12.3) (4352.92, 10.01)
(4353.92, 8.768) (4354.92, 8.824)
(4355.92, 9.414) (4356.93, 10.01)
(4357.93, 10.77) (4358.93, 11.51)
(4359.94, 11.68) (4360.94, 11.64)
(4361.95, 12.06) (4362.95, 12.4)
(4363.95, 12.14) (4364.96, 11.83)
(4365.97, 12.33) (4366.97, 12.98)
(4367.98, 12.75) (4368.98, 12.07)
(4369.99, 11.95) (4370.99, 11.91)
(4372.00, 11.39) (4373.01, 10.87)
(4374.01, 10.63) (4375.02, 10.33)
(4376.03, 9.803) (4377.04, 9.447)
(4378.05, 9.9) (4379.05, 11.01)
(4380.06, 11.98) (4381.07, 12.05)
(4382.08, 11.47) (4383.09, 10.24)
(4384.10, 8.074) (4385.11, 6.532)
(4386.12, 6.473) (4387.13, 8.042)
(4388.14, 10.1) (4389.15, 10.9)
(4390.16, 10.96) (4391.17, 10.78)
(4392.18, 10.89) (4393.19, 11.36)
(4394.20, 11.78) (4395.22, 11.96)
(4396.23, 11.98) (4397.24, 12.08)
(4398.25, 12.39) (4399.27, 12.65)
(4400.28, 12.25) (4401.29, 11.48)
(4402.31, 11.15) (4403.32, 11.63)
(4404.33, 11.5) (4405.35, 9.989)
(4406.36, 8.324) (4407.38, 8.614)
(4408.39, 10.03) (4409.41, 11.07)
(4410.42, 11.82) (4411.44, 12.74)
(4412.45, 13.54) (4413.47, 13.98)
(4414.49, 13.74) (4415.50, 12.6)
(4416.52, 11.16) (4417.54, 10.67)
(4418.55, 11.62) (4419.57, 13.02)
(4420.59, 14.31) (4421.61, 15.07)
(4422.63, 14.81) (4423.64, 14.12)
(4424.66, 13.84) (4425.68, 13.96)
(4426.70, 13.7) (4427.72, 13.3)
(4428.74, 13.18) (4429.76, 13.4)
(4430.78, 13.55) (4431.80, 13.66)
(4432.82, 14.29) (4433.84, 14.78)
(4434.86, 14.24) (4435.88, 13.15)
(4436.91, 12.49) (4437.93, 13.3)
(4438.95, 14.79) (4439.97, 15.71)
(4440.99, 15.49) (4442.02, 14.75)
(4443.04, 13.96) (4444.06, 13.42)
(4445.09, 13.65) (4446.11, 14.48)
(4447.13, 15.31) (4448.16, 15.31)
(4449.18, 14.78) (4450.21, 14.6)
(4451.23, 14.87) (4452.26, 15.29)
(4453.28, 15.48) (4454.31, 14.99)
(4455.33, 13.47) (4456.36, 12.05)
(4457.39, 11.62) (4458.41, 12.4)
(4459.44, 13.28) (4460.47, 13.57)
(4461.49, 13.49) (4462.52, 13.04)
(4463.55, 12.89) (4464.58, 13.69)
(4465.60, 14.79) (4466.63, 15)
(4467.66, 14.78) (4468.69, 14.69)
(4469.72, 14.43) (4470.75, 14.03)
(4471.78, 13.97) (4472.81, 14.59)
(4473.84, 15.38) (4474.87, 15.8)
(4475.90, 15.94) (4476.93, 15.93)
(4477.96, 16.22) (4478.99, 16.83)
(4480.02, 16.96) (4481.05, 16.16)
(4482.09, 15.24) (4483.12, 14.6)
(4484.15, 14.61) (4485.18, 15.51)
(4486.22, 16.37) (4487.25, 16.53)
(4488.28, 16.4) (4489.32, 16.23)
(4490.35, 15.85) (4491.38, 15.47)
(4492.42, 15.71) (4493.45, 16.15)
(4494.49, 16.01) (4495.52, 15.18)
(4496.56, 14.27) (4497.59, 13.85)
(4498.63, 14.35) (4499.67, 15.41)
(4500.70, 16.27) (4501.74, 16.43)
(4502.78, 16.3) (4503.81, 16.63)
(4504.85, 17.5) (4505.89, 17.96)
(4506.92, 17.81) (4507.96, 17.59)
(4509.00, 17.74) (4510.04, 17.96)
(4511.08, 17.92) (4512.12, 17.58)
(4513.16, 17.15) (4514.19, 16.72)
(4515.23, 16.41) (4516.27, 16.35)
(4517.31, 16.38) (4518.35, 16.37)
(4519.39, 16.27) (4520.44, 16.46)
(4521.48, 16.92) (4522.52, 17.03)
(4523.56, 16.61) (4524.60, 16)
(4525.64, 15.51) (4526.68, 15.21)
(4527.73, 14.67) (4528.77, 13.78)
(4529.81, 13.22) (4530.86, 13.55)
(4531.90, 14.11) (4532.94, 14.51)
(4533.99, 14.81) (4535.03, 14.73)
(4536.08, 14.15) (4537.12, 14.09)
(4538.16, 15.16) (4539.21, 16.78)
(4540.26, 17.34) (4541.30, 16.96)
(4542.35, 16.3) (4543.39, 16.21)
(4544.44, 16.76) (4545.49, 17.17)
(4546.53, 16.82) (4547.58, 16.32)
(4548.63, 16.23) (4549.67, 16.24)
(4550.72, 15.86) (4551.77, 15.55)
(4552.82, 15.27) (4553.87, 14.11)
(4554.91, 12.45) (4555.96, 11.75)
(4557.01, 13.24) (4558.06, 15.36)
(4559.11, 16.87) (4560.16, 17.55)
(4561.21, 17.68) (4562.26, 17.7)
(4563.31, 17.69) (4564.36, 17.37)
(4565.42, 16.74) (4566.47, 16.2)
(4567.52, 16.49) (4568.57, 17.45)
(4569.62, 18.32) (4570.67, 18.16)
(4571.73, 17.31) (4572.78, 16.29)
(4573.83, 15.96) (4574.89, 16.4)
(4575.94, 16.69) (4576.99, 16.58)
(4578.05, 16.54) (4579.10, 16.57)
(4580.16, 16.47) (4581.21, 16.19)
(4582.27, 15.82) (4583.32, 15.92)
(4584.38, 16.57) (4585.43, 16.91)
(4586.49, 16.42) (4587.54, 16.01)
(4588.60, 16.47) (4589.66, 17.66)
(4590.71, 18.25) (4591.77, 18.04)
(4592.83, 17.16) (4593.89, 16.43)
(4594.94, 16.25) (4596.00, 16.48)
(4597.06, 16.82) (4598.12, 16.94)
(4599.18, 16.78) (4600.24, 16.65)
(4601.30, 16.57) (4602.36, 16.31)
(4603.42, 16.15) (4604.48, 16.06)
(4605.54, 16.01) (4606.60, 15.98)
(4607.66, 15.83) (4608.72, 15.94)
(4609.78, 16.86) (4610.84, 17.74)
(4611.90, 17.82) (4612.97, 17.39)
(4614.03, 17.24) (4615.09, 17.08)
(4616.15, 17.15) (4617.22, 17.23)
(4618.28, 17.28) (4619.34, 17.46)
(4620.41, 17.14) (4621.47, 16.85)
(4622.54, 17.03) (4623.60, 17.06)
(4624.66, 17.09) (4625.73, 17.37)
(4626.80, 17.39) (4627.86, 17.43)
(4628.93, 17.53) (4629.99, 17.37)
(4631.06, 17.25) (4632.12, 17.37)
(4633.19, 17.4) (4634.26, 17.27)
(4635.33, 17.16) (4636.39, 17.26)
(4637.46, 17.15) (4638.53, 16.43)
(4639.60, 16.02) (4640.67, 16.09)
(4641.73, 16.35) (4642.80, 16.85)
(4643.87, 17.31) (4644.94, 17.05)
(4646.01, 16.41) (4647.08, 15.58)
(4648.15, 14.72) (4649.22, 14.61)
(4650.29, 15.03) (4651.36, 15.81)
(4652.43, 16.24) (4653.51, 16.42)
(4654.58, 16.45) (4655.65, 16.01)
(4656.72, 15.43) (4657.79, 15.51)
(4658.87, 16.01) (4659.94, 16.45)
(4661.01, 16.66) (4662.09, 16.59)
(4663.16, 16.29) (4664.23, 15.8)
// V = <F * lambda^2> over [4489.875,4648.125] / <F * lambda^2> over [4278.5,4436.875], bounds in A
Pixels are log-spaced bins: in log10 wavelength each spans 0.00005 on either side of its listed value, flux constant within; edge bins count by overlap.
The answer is 1.67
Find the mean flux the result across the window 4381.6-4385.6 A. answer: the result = 9.07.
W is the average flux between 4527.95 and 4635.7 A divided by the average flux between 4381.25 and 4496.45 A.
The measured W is 1.22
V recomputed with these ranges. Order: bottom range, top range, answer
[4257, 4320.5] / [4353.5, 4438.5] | 1.39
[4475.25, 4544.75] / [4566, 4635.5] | 1.10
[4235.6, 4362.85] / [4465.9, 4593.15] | 1.82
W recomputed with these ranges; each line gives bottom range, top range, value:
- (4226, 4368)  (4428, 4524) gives 1.55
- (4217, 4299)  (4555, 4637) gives 1.76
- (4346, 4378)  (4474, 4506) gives 1.39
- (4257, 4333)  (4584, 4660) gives 1.81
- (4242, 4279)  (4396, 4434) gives 1.31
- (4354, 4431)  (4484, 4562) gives 1.38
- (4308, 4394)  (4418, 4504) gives 1.37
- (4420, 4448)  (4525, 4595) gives 1.14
